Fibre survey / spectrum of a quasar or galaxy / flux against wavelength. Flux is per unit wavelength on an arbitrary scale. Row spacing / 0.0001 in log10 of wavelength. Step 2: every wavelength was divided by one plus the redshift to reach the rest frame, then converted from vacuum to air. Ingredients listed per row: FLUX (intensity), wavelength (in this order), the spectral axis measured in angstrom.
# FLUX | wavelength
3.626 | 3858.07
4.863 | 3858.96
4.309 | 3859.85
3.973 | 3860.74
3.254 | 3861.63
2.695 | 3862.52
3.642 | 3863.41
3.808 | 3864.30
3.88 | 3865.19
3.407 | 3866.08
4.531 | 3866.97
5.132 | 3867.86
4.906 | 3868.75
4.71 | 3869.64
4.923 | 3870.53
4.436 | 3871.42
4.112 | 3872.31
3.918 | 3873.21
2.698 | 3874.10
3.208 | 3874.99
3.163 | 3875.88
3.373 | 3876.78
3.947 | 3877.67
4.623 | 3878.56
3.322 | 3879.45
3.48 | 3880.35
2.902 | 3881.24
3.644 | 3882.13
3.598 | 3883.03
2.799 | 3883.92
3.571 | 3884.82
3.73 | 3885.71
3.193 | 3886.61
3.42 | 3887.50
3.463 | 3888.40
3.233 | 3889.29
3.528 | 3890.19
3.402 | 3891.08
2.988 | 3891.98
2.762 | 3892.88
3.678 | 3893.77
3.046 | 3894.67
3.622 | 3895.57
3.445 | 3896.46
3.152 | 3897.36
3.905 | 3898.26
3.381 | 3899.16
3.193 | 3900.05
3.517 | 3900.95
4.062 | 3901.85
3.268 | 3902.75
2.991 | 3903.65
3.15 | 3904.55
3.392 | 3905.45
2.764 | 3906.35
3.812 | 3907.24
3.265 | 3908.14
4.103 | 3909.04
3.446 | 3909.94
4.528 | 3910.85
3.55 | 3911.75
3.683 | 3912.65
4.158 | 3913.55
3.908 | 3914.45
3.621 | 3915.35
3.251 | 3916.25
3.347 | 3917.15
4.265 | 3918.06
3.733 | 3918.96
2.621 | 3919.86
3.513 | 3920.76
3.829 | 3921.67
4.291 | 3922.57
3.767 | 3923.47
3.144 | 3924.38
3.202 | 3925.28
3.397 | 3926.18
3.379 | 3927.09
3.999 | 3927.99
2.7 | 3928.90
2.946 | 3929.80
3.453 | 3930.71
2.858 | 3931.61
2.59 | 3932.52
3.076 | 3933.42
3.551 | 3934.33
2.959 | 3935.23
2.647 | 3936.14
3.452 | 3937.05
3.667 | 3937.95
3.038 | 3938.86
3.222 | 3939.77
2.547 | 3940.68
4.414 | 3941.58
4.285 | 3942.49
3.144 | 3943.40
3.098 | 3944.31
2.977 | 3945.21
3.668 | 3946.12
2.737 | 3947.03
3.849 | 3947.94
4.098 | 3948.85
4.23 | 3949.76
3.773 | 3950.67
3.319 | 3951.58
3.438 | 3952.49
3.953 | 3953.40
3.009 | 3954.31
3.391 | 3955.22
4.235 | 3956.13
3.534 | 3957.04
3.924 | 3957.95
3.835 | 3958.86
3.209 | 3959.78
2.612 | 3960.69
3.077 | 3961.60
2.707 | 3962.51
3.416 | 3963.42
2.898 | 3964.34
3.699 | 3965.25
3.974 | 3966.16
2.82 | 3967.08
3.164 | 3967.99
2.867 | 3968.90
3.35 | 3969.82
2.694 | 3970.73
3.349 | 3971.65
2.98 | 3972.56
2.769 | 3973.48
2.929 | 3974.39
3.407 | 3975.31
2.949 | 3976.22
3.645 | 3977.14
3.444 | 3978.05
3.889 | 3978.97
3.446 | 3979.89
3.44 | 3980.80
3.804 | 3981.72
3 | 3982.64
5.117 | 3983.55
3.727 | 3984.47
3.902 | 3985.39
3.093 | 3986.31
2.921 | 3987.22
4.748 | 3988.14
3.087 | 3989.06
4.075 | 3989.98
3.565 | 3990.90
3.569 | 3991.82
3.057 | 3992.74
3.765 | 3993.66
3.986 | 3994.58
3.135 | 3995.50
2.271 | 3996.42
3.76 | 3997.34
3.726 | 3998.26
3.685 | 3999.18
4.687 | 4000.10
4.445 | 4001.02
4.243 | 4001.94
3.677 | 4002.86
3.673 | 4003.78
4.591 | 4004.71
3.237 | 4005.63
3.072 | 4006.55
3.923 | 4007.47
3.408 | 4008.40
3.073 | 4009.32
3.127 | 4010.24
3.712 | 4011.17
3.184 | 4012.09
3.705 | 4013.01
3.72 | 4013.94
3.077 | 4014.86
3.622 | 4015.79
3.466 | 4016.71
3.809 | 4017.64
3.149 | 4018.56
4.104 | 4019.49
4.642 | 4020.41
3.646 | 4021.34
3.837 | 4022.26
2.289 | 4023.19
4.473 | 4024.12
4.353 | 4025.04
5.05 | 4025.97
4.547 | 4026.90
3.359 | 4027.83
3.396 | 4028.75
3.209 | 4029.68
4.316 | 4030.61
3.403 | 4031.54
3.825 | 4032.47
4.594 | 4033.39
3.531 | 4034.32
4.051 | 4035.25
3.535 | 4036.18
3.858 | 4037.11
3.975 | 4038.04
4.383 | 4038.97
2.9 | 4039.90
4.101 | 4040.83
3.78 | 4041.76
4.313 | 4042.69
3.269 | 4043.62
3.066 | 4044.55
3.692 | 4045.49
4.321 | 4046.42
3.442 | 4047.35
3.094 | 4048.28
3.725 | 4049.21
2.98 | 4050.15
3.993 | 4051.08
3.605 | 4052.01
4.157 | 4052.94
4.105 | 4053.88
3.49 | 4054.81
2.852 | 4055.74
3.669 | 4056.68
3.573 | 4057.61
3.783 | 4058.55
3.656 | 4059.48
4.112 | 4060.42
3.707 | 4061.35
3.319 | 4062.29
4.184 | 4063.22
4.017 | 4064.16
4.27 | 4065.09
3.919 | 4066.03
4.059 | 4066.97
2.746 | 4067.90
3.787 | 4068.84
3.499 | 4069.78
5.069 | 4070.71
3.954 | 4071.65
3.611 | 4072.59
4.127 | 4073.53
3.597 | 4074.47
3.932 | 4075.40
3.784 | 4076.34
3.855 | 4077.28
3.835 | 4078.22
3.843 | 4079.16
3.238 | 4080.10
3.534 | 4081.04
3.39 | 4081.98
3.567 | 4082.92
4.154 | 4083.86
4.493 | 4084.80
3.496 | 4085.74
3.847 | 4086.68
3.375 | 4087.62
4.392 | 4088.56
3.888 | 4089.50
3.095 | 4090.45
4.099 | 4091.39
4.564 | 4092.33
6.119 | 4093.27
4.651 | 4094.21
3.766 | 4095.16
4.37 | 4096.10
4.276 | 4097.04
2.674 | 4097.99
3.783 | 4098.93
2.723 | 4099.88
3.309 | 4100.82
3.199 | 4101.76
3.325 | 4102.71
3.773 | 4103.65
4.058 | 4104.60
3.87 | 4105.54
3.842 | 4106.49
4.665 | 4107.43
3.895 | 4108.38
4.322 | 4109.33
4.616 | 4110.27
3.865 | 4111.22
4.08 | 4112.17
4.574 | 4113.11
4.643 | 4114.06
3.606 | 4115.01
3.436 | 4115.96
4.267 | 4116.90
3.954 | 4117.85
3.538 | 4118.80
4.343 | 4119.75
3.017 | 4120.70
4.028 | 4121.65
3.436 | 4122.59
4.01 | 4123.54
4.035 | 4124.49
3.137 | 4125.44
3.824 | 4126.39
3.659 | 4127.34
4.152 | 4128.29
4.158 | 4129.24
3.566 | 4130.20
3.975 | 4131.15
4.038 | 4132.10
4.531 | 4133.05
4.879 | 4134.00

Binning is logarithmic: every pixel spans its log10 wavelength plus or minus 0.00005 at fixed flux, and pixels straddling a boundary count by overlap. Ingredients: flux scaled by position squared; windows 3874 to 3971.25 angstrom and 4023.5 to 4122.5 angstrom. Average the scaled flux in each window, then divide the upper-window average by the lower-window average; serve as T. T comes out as 1.22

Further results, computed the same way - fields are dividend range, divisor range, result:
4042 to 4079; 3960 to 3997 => 1.16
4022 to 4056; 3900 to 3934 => 1.15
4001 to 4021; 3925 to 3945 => 1.17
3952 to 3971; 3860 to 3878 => 0.90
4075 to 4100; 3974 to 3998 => 1.16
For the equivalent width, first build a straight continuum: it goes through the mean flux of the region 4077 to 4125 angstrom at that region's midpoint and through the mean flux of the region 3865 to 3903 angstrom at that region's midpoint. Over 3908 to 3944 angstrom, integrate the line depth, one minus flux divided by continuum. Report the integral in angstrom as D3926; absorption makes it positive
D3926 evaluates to 2.2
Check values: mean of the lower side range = 3.63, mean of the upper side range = 3.9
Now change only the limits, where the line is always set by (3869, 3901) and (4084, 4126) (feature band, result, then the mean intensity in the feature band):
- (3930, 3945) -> 1.6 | 3.24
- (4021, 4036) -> -0.3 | 3.86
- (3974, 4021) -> 1.5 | 3.62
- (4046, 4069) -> 0.8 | 3.7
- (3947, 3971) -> 1.6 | 3.42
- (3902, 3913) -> 0.2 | 3.51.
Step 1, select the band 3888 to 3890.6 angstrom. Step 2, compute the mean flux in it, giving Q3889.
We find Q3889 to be 3.41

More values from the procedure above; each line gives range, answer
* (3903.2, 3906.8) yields 3.08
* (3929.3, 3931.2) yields 3.19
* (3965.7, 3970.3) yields 3.23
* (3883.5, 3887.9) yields 3.34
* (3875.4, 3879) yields 3.77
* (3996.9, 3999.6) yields 3.73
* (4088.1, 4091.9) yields 3.87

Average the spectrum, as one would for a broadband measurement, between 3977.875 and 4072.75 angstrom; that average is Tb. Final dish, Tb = 3.72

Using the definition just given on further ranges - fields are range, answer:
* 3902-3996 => 3.44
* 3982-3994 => 3.66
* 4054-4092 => 3.78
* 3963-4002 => 3.49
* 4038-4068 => 3.71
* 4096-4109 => 3.68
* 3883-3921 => 3.47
